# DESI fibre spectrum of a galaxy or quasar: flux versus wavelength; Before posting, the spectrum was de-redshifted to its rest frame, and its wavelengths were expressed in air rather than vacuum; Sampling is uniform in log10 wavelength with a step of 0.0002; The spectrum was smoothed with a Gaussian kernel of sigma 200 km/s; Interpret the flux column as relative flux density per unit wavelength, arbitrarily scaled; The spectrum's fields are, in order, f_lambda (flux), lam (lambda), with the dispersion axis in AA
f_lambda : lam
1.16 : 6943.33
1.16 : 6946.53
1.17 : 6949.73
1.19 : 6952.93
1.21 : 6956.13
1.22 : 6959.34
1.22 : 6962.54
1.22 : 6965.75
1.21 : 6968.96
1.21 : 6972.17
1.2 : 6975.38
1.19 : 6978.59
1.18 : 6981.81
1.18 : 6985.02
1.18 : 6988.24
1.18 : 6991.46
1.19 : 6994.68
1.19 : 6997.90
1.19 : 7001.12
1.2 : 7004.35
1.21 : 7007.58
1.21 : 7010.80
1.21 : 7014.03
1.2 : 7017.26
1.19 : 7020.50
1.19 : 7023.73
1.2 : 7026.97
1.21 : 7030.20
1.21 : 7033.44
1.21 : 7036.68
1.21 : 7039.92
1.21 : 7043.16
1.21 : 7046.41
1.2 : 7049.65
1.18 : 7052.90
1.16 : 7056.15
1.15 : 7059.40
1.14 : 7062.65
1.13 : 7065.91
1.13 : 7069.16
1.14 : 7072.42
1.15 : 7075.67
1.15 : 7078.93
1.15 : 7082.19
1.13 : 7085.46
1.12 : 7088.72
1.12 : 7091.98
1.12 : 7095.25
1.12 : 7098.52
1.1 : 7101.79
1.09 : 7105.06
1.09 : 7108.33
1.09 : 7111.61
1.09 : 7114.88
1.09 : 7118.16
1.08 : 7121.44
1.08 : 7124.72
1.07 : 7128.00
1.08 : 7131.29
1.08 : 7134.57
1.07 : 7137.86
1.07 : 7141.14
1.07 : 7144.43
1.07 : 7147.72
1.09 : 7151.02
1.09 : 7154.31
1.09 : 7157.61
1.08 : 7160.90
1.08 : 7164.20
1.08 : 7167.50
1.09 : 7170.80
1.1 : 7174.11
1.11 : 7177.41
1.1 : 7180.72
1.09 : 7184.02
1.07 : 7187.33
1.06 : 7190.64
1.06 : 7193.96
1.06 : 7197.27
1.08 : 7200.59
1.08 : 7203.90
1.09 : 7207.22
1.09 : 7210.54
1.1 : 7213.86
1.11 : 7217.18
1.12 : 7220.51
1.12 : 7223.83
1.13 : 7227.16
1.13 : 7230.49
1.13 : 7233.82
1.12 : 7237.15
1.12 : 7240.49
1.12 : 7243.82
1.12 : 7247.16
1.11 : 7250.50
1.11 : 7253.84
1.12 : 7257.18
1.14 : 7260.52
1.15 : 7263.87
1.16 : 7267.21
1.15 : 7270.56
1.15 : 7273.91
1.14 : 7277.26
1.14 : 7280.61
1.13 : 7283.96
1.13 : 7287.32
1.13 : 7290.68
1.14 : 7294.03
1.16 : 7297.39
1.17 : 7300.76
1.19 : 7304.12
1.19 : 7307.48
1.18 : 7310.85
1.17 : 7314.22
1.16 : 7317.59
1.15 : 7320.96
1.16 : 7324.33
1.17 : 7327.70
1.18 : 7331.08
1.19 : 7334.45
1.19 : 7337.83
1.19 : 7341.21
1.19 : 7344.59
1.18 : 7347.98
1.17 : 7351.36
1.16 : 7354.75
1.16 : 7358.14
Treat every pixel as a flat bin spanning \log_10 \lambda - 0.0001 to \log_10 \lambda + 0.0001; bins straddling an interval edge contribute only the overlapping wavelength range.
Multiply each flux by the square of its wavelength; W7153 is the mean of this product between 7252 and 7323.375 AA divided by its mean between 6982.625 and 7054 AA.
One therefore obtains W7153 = 1.04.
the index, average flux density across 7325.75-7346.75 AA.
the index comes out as 1.18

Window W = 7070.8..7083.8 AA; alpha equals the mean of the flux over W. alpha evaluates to 1.15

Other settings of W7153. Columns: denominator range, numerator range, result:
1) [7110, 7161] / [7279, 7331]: 1.12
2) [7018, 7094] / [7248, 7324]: 1.05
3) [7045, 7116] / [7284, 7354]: 1.10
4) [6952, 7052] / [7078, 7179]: 0.94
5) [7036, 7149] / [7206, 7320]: 1.06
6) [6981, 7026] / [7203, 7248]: 0.99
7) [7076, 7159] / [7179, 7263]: 1.04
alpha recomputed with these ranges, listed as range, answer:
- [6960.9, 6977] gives 1.21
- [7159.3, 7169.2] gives 1.08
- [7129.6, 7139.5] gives 1.08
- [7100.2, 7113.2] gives 1.09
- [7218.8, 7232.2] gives 1.12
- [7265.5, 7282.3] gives 1.15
